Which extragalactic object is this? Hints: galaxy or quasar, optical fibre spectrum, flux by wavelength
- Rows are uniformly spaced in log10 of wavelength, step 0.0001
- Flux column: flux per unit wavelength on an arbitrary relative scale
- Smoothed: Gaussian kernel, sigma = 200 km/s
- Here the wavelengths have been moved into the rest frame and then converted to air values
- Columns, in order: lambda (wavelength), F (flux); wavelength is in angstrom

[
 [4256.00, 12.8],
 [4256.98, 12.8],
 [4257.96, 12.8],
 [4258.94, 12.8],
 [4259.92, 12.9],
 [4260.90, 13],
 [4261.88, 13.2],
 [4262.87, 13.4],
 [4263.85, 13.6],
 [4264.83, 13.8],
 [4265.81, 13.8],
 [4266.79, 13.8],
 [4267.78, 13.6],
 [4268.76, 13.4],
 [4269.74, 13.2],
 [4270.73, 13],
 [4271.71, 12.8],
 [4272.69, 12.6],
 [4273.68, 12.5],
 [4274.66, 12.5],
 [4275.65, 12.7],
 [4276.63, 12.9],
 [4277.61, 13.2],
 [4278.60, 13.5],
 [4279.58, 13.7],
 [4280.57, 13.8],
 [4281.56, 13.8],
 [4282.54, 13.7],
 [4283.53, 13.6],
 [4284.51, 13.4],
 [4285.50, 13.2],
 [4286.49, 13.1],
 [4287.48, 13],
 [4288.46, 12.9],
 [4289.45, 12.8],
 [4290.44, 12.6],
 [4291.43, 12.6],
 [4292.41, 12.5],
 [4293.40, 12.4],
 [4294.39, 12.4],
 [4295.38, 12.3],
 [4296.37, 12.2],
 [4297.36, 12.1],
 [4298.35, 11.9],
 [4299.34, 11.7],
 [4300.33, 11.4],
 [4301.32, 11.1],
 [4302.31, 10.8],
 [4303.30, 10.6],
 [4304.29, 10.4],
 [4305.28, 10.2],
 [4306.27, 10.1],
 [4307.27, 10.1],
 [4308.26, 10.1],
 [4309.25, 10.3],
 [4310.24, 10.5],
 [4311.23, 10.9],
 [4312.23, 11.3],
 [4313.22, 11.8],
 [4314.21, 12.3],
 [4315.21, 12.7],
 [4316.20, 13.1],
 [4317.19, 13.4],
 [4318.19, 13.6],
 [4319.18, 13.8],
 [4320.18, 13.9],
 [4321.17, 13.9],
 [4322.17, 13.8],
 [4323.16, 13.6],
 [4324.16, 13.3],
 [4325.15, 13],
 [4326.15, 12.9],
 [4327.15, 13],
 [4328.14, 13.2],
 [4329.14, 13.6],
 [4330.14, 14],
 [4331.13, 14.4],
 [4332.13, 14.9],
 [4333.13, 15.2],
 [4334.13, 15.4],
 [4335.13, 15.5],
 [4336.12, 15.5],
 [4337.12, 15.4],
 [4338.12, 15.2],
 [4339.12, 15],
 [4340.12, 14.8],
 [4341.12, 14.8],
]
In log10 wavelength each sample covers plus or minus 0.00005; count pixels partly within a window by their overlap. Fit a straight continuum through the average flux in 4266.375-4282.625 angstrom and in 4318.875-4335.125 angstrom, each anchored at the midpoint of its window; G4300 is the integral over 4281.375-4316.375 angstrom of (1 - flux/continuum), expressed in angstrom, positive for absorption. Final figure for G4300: 4.2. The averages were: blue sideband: 13.2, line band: 11.9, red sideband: 13.9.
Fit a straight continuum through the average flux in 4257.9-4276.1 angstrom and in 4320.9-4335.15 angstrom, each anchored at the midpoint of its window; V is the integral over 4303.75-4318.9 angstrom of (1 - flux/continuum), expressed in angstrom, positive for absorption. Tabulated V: 2.5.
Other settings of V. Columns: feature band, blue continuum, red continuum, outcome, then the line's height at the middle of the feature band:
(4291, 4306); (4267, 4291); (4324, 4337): 2.1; 13.5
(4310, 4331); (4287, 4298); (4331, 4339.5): 1.9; 14.3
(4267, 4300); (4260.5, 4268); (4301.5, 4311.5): -2.2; 12.1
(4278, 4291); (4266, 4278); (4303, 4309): -1.4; 12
